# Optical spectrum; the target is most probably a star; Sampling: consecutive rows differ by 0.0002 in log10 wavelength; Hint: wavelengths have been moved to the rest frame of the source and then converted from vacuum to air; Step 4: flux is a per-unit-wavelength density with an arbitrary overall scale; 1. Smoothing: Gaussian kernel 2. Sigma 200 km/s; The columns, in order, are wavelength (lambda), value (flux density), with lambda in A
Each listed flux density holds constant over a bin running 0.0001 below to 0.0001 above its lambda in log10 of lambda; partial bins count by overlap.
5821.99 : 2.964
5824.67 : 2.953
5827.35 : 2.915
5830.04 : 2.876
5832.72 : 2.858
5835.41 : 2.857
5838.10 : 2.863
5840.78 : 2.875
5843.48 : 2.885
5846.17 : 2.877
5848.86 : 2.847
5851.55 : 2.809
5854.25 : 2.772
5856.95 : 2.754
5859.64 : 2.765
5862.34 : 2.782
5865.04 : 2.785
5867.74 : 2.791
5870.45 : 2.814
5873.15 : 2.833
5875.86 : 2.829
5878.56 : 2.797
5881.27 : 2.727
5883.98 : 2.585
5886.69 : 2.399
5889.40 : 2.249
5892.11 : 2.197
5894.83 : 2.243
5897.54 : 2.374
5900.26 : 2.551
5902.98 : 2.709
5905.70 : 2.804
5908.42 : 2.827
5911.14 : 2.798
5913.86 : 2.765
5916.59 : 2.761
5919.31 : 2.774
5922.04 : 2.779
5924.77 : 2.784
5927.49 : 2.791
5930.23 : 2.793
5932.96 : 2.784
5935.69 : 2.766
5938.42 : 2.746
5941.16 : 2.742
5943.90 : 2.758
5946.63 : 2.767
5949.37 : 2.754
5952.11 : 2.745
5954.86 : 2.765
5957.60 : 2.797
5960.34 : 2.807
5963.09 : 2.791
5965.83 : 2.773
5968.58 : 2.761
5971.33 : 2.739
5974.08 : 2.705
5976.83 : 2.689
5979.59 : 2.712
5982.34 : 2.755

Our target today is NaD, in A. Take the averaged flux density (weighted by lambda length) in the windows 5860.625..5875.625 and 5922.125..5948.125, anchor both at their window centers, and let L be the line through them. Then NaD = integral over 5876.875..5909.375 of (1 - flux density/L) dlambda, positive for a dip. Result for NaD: 2.9 A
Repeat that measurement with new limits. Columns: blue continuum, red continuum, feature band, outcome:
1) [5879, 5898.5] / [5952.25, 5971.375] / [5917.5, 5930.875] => -1.0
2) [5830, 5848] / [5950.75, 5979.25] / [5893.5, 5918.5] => 1.4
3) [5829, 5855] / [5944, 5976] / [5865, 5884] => 0.3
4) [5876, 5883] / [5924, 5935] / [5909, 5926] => 0.0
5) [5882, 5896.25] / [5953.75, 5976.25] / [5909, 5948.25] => -3.2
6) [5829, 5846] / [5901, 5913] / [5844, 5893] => 2.1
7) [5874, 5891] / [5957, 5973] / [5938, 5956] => -0.1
